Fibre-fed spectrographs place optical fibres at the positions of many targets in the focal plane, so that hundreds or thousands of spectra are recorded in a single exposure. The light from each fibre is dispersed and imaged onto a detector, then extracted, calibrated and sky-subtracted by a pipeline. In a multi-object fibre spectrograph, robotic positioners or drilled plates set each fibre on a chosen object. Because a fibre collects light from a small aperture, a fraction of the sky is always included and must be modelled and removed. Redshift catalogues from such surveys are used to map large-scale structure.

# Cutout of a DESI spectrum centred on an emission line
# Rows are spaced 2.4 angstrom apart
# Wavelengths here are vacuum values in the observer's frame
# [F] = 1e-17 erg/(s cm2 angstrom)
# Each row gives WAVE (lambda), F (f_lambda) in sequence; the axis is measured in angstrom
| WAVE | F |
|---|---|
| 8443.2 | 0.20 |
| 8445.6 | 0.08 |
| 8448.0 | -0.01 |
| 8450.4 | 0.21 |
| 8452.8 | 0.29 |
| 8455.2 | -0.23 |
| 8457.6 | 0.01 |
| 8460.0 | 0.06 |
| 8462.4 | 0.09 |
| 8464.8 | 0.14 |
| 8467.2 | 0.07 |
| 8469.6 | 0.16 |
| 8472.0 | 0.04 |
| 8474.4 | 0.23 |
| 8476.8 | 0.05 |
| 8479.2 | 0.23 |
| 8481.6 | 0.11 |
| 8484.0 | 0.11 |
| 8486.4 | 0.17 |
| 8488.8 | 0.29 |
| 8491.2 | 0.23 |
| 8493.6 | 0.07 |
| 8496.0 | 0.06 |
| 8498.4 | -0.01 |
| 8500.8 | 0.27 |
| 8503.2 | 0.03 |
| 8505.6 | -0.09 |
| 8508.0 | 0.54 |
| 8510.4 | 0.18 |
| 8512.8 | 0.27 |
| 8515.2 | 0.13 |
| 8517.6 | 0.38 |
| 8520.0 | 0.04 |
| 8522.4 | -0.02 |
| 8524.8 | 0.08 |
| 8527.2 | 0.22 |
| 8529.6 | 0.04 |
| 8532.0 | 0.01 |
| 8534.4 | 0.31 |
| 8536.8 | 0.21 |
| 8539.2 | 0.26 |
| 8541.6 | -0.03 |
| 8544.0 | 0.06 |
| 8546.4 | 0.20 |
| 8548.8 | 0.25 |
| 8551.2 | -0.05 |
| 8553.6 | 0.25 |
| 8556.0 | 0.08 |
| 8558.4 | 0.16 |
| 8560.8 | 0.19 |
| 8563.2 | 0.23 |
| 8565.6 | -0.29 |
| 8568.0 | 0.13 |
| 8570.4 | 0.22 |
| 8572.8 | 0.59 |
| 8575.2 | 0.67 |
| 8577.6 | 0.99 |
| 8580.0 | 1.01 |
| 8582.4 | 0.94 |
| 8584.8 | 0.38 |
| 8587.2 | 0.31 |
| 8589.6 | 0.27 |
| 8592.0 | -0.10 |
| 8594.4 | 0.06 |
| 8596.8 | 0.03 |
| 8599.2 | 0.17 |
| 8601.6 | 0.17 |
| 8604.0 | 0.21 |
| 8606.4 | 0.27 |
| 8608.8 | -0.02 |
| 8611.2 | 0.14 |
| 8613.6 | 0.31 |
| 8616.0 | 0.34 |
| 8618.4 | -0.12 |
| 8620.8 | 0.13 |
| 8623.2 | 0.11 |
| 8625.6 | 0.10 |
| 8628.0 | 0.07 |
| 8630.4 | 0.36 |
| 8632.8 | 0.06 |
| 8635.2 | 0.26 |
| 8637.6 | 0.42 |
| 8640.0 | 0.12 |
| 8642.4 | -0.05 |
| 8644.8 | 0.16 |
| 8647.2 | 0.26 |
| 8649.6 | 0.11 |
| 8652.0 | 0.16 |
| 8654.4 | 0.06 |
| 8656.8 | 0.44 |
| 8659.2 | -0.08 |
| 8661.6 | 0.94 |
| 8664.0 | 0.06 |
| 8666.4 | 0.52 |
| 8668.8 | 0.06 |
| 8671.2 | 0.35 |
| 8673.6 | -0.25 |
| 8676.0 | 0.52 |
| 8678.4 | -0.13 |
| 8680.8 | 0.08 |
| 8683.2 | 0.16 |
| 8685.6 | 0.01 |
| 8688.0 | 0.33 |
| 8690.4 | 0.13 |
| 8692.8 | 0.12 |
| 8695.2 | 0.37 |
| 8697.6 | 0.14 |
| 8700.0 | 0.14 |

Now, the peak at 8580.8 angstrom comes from [O II]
